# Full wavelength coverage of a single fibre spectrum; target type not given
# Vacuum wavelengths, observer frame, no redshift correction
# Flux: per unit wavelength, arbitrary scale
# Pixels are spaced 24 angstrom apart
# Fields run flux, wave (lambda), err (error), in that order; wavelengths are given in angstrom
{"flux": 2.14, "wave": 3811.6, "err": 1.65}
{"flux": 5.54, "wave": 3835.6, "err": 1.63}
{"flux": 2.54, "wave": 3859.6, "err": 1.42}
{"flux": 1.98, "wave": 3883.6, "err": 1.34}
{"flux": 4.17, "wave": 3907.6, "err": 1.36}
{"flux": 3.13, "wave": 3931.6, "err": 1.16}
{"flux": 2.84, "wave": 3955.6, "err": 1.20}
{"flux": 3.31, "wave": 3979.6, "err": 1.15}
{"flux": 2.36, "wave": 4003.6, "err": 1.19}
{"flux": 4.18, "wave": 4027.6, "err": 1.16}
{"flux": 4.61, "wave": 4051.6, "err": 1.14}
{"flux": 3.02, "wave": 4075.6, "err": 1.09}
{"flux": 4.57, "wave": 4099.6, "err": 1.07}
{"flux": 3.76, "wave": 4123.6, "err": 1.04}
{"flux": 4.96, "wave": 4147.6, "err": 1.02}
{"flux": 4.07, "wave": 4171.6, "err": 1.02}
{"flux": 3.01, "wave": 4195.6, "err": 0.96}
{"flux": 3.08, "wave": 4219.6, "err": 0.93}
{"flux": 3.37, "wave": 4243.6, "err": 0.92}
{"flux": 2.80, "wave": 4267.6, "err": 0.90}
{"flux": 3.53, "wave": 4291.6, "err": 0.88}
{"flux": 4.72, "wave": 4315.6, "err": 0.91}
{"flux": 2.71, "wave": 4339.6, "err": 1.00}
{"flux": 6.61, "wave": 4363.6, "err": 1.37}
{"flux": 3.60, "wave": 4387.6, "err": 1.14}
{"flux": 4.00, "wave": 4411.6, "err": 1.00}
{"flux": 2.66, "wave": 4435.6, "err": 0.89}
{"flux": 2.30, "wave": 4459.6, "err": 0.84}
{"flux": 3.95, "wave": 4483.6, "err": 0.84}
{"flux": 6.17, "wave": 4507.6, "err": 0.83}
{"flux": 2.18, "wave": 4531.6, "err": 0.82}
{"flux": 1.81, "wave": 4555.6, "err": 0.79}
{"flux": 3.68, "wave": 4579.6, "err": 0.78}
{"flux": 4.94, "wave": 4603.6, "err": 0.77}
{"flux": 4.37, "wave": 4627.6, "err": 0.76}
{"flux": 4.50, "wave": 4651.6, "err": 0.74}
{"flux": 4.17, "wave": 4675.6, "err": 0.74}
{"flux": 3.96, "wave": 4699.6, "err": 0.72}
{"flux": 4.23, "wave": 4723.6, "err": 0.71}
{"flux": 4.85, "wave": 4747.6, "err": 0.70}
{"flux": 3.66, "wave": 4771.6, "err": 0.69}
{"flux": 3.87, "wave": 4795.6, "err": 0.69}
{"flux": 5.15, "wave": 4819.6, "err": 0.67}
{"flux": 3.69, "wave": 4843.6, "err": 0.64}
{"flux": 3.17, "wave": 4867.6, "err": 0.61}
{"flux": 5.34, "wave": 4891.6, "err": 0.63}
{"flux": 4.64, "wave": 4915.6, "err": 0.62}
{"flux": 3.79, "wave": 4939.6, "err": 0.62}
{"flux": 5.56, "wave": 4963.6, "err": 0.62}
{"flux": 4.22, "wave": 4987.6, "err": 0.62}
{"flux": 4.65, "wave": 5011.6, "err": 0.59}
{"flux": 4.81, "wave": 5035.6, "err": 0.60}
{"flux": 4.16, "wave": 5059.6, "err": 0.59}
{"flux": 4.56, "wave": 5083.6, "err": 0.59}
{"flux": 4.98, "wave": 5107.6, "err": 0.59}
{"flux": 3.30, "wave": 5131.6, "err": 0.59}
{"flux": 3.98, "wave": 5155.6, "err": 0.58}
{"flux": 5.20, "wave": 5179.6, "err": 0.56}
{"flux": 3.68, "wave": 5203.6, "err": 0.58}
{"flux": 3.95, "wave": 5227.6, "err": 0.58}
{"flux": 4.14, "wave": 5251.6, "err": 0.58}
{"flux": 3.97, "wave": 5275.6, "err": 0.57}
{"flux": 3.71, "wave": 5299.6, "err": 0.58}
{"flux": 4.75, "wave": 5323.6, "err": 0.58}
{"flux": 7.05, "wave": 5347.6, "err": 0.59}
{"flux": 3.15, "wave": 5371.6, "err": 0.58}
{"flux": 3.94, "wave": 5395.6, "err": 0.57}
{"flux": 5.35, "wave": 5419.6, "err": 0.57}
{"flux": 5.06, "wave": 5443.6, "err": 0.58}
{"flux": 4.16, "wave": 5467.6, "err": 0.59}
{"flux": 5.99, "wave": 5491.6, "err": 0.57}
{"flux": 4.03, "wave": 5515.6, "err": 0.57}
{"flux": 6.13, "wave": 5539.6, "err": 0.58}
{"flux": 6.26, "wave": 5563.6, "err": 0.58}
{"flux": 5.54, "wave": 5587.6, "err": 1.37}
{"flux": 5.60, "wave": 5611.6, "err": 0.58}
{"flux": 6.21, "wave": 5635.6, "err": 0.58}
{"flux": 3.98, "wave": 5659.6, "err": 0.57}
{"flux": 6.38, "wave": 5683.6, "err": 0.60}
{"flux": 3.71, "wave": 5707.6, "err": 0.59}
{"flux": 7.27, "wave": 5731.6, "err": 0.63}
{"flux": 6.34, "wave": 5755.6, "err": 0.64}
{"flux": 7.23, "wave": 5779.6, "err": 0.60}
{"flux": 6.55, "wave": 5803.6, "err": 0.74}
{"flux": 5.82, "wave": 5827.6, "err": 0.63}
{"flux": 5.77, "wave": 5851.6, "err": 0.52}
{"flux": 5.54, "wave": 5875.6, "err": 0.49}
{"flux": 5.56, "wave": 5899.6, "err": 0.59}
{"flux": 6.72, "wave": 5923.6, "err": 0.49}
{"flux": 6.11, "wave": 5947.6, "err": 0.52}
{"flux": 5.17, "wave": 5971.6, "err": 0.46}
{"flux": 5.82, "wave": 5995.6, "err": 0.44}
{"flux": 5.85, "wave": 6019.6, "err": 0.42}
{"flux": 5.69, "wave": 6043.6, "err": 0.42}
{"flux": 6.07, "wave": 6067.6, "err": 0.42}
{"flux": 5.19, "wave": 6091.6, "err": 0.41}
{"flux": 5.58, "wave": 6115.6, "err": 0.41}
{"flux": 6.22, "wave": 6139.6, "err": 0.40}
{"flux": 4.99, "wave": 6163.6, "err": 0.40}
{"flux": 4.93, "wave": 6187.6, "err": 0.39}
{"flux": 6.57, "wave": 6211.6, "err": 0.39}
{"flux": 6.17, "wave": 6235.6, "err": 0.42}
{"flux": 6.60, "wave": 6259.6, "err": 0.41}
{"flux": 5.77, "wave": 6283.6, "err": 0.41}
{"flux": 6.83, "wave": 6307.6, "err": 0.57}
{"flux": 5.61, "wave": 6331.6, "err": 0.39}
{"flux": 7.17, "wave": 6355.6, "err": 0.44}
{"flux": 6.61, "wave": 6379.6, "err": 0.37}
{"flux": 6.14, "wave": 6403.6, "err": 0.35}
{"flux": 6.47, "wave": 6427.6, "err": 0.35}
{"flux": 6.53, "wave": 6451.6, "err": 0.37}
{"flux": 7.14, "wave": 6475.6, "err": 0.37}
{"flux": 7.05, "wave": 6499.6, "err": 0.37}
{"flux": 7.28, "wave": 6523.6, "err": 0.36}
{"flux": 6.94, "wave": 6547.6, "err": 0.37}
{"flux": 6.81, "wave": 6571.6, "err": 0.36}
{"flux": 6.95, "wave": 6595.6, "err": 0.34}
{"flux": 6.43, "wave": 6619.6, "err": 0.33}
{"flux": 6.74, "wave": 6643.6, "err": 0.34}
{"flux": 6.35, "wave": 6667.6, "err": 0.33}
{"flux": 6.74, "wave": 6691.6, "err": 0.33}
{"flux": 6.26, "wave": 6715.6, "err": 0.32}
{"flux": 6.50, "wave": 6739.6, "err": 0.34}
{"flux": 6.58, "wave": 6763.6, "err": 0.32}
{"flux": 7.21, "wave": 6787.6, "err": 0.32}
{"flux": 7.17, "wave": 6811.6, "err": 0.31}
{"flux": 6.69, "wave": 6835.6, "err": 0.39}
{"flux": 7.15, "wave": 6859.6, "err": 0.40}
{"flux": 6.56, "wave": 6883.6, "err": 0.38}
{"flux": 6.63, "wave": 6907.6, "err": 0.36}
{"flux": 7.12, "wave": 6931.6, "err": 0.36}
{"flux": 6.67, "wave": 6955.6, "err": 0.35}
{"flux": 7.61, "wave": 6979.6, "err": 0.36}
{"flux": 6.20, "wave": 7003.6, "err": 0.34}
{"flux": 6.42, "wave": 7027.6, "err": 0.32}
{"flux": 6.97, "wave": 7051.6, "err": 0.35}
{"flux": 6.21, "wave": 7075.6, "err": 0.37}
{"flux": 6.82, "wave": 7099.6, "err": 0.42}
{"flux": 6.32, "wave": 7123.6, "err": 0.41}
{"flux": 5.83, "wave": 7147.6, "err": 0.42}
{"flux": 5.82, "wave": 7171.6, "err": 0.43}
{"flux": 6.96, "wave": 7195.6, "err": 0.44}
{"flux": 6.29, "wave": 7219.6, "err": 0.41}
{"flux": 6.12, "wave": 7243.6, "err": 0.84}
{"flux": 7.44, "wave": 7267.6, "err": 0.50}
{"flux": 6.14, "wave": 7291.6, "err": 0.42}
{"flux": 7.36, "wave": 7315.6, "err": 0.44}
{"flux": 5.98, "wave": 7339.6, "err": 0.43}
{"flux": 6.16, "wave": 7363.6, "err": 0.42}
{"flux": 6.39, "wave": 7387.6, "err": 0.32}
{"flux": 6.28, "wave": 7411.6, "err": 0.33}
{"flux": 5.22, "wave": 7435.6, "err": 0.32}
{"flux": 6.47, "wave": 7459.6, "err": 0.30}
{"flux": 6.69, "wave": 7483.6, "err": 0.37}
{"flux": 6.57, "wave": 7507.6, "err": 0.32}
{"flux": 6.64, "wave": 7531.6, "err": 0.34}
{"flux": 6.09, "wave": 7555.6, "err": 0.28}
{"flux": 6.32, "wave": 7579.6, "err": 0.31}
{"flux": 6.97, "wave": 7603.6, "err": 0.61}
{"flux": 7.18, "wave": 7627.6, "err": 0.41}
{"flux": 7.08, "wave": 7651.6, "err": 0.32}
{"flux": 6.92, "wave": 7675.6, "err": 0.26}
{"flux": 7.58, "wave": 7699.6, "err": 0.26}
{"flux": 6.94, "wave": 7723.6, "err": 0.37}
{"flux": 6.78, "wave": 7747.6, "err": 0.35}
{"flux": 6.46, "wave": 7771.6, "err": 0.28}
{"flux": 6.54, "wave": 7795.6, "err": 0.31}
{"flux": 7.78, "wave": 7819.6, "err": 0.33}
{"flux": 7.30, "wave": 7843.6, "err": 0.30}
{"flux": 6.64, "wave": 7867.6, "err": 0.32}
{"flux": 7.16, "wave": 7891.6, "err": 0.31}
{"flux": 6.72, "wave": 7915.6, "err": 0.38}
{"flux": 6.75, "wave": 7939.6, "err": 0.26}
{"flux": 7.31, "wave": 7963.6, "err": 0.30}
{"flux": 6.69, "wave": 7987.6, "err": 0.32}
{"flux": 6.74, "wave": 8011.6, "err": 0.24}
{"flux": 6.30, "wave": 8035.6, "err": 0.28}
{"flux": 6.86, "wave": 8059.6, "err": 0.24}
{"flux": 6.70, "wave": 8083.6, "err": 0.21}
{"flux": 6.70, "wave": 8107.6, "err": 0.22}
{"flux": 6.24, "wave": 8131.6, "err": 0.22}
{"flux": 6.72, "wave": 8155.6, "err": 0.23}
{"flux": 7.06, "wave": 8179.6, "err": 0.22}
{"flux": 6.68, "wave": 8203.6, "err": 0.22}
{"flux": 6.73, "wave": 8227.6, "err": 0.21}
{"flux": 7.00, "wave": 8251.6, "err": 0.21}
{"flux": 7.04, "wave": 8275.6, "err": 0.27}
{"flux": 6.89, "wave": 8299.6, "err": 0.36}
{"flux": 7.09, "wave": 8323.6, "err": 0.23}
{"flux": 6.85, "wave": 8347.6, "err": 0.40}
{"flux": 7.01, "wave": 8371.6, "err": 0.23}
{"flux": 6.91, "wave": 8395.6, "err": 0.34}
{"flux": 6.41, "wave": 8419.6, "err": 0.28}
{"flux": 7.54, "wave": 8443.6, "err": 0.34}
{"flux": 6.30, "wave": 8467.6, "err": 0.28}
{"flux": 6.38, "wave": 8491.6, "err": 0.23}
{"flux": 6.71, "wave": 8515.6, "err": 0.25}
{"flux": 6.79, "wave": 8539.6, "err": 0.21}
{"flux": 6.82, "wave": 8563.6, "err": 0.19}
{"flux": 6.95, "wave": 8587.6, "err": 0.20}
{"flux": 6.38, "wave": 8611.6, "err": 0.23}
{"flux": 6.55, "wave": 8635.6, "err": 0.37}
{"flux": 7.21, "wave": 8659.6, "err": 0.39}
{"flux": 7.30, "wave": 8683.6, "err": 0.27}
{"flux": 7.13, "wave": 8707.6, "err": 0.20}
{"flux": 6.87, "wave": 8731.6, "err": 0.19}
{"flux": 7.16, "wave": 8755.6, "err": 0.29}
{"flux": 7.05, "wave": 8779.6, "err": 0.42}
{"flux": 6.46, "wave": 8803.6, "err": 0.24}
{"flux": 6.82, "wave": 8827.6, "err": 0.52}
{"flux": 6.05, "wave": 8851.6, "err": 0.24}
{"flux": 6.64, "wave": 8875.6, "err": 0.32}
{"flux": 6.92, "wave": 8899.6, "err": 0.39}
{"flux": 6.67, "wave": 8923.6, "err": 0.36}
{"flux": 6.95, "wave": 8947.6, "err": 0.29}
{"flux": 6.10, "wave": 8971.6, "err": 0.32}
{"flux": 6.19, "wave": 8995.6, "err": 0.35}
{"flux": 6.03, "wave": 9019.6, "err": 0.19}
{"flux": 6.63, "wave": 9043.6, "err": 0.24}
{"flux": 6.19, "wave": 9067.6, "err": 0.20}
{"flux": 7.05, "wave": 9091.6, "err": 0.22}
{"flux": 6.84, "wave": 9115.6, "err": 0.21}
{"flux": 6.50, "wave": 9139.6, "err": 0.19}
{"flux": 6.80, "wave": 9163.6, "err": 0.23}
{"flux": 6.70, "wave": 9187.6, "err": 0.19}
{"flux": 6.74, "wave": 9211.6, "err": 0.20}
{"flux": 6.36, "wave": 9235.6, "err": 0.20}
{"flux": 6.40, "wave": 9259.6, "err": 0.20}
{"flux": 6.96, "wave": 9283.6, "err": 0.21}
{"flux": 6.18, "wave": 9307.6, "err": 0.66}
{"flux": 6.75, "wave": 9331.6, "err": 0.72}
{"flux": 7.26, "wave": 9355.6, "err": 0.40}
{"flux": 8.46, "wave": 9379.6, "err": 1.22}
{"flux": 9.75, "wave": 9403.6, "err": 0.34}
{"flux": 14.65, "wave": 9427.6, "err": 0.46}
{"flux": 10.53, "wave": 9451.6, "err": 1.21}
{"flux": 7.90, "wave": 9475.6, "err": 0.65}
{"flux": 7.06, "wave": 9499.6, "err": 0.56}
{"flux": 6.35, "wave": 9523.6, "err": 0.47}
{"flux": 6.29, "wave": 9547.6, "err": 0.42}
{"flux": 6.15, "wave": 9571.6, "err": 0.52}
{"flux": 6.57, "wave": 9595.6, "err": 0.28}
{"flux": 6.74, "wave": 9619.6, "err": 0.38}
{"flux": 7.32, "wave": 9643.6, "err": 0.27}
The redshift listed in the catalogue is 0.436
